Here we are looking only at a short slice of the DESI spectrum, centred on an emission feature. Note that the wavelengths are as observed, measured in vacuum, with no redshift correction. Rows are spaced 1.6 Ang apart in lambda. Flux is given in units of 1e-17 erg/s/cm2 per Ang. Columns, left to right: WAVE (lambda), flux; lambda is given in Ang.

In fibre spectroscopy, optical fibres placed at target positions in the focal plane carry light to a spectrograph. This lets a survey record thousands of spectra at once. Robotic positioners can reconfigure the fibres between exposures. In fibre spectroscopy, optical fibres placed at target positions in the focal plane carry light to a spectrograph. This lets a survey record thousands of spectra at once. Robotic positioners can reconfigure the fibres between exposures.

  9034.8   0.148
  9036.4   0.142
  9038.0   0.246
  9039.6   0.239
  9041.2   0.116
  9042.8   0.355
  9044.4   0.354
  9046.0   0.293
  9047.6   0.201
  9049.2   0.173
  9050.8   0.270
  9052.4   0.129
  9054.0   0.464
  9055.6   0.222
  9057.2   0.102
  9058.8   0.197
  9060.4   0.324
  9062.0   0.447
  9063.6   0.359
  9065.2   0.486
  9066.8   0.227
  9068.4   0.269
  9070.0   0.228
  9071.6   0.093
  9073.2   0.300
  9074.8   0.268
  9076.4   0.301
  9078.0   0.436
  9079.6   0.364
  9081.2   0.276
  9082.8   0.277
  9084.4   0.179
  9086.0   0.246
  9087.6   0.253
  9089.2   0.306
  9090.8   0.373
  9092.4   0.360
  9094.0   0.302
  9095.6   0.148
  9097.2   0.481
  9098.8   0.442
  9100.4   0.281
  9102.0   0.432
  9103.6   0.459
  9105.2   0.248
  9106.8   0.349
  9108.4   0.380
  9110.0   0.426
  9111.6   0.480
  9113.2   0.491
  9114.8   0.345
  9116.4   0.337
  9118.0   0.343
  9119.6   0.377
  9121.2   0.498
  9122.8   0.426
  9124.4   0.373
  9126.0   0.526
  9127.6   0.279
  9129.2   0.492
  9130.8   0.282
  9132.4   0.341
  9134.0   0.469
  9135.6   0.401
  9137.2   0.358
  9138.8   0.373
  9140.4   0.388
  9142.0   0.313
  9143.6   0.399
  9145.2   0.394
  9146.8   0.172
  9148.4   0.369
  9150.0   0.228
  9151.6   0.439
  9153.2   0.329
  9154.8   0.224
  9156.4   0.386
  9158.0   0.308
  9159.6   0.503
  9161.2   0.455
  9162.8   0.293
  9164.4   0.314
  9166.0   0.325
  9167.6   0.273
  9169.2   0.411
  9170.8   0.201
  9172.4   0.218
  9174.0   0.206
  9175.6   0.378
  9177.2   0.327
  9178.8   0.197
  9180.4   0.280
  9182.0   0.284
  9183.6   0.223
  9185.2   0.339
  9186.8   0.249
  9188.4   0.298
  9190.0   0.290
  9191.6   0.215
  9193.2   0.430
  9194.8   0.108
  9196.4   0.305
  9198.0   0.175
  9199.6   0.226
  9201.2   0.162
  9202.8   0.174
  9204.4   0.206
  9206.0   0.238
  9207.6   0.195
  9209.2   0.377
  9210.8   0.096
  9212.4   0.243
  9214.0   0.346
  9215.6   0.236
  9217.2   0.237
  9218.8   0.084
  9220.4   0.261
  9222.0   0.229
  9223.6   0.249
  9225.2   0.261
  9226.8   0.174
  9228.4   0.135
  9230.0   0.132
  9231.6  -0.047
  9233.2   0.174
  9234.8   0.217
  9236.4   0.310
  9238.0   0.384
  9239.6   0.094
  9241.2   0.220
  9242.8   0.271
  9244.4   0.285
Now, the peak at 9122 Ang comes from Mg II 2798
